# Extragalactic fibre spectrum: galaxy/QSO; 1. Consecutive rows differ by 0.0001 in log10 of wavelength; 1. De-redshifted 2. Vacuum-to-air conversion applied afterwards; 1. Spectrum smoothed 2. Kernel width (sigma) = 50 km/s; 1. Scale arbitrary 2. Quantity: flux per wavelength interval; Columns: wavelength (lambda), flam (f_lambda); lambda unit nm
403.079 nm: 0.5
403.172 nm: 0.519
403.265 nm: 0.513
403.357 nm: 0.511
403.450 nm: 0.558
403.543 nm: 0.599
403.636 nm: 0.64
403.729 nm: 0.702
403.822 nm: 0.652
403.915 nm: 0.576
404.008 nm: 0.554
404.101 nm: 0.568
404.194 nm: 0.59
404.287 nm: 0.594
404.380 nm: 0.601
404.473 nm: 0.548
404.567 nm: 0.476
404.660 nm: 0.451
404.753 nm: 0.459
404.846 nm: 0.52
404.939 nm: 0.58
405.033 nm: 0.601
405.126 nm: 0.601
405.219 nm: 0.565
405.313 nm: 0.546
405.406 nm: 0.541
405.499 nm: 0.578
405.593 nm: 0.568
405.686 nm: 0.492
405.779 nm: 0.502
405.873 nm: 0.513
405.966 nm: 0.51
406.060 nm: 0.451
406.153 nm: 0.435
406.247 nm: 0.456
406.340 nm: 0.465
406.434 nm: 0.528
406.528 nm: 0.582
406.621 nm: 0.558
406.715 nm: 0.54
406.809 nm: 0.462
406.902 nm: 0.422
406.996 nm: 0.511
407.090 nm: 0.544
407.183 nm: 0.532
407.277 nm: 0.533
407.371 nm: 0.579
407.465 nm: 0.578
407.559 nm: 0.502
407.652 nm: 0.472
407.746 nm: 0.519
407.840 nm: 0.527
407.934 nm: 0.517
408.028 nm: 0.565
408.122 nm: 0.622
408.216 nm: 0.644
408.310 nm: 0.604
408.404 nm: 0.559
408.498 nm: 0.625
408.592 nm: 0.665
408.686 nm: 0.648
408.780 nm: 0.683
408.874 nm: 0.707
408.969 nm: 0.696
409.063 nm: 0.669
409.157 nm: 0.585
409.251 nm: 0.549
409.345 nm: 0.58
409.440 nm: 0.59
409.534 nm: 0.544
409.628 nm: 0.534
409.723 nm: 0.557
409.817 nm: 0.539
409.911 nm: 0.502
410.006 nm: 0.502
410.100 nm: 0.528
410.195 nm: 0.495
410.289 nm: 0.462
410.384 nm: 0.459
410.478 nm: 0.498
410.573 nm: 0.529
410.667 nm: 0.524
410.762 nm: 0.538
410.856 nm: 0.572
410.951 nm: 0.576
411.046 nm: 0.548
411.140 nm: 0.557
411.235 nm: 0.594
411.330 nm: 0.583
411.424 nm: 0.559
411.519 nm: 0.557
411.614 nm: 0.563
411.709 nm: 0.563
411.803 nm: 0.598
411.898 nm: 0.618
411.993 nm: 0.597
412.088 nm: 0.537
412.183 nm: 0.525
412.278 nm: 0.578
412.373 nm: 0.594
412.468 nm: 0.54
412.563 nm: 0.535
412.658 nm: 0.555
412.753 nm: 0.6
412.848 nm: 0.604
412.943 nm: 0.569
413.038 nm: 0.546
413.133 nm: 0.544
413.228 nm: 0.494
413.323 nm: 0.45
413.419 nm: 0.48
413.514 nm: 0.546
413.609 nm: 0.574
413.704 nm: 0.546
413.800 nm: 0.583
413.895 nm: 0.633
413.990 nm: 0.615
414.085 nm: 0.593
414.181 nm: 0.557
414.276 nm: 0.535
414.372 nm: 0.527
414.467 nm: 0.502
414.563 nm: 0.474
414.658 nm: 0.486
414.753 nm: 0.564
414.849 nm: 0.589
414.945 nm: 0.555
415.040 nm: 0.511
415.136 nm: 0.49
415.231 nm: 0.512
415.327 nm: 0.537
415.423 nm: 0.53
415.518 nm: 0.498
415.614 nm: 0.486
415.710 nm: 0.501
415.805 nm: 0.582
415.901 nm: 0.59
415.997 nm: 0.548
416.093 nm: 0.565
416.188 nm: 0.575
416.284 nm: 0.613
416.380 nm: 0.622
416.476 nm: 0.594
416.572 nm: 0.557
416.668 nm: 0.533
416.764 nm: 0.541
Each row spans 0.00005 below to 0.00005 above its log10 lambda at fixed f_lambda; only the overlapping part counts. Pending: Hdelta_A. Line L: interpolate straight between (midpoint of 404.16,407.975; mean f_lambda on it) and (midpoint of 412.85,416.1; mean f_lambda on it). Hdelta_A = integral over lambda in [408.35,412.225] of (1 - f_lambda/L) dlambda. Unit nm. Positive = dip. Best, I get -0.266 nm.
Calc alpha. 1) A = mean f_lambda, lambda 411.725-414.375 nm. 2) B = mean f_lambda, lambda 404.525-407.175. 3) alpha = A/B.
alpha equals 1.08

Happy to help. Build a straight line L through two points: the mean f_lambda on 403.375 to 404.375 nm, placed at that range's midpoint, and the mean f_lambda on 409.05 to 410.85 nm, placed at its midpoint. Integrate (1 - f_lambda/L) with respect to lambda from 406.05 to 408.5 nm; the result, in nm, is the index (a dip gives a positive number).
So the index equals 0.14 nm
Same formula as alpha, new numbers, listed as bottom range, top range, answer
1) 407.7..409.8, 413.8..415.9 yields 0.90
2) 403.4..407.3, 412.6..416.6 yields 1.01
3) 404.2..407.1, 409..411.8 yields 1.05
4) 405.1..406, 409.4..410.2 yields 0.99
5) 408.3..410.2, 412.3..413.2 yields 0.96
